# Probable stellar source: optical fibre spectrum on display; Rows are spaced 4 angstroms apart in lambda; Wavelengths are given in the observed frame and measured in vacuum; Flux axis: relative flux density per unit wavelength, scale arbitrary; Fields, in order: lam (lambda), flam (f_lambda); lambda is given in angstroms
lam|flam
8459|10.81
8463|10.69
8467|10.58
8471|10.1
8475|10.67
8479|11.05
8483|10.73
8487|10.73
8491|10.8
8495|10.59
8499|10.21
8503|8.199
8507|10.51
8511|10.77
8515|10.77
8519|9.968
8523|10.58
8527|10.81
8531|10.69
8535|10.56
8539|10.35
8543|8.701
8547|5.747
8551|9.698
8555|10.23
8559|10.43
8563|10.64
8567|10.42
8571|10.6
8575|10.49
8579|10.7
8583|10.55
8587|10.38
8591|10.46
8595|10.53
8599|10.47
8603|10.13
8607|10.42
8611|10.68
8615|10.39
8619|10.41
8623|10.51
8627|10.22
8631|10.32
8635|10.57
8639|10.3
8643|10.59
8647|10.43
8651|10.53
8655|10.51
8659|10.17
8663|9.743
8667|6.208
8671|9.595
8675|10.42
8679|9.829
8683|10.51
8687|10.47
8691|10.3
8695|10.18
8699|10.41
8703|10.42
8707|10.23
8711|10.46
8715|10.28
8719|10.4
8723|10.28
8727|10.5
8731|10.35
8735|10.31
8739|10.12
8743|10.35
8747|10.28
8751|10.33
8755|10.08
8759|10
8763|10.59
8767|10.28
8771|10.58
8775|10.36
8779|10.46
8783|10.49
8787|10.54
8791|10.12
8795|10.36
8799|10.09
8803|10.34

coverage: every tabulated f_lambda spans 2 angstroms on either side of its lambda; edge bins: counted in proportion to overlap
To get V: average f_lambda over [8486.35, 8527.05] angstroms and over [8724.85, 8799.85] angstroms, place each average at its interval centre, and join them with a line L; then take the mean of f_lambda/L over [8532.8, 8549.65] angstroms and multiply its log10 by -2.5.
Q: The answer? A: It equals 0.16 mag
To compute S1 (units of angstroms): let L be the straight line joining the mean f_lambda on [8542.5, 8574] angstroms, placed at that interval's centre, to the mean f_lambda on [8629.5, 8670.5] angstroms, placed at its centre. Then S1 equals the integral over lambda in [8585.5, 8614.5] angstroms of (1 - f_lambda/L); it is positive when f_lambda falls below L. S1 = -2.0 angstroms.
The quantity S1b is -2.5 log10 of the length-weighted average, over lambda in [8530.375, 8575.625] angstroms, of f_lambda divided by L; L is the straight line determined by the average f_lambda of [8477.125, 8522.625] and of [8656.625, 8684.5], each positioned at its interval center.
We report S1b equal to 0.03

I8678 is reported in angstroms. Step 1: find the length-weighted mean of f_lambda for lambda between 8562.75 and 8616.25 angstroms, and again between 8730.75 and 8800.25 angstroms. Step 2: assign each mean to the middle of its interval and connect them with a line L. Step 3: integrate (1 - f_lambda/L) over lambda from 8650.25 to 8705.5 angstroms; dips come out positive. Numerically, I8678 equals 2.5 angstroms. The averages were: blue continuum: 10.5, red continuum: 10.3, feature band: 9.94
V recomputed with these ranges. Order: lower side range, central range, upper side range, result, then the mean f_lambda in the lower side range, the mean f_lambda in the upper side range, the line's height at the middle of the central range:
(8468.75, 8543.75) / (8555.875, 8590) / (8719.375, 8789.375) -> -0.01 mag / 10.4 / 10.3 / 10.4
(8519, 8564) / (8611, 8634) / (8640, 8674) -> -0.07 mag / 9.85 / 9.76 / 9.79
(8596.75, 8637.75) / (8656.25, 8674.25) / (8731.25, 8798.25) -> 0.14 mag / 10.4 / 10.3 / 10.4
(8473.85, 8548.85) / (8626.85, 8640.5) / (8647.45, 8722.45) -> -0.03 mag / 10.1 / 10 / 10.1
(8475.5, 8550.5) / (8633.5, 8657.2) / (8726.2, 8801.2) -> -0.03 mag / 10.1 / 10.3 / 10.2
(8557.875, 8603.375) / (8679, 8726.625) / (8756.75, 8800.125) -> 0.01 mag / 10.5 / 10.4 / 10.4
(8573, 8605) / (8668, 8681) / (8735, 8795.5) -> 0.08 mag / 10.5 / 10.3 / 10.4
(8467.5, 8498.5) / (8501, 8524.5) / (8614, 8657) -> 0.05 mag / 10.6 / 10.4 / 10.6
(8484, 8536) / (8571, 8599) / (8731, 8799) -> -0.01 mag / 10.4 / 10.3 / 10.4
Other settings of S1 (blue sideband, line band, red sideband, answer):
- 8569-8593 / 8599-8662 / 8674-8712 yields 0.2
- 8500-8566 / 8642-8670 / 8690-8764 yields 1.3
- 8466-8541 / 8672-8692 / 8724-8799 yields 0.2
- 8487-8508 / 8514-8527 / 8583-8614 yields -0.4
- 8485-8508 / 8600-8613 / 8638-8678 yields -0.6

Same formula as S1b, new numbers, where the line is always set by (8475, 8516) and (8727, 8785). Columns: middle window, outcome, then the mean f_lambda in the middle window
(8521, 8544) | 0.01 mag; 10.4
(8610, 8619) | -0.01 mag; 10.5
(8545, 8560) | 0.17 mag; 8.93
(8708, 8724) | 0.00 mag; 10.4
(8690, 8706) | 0.00 mag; 10.3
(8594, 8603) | 0.00 mag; 10.4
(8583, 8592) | 0.00 mag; 10.4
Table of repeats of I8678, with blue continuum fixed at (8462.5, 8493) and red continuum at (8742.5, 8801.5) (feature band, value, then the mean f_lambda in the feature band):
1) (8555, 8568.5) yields 0.1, 10.5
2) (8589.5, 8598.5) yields 0.0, 10.5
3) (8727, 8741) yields 0.1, 10.3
